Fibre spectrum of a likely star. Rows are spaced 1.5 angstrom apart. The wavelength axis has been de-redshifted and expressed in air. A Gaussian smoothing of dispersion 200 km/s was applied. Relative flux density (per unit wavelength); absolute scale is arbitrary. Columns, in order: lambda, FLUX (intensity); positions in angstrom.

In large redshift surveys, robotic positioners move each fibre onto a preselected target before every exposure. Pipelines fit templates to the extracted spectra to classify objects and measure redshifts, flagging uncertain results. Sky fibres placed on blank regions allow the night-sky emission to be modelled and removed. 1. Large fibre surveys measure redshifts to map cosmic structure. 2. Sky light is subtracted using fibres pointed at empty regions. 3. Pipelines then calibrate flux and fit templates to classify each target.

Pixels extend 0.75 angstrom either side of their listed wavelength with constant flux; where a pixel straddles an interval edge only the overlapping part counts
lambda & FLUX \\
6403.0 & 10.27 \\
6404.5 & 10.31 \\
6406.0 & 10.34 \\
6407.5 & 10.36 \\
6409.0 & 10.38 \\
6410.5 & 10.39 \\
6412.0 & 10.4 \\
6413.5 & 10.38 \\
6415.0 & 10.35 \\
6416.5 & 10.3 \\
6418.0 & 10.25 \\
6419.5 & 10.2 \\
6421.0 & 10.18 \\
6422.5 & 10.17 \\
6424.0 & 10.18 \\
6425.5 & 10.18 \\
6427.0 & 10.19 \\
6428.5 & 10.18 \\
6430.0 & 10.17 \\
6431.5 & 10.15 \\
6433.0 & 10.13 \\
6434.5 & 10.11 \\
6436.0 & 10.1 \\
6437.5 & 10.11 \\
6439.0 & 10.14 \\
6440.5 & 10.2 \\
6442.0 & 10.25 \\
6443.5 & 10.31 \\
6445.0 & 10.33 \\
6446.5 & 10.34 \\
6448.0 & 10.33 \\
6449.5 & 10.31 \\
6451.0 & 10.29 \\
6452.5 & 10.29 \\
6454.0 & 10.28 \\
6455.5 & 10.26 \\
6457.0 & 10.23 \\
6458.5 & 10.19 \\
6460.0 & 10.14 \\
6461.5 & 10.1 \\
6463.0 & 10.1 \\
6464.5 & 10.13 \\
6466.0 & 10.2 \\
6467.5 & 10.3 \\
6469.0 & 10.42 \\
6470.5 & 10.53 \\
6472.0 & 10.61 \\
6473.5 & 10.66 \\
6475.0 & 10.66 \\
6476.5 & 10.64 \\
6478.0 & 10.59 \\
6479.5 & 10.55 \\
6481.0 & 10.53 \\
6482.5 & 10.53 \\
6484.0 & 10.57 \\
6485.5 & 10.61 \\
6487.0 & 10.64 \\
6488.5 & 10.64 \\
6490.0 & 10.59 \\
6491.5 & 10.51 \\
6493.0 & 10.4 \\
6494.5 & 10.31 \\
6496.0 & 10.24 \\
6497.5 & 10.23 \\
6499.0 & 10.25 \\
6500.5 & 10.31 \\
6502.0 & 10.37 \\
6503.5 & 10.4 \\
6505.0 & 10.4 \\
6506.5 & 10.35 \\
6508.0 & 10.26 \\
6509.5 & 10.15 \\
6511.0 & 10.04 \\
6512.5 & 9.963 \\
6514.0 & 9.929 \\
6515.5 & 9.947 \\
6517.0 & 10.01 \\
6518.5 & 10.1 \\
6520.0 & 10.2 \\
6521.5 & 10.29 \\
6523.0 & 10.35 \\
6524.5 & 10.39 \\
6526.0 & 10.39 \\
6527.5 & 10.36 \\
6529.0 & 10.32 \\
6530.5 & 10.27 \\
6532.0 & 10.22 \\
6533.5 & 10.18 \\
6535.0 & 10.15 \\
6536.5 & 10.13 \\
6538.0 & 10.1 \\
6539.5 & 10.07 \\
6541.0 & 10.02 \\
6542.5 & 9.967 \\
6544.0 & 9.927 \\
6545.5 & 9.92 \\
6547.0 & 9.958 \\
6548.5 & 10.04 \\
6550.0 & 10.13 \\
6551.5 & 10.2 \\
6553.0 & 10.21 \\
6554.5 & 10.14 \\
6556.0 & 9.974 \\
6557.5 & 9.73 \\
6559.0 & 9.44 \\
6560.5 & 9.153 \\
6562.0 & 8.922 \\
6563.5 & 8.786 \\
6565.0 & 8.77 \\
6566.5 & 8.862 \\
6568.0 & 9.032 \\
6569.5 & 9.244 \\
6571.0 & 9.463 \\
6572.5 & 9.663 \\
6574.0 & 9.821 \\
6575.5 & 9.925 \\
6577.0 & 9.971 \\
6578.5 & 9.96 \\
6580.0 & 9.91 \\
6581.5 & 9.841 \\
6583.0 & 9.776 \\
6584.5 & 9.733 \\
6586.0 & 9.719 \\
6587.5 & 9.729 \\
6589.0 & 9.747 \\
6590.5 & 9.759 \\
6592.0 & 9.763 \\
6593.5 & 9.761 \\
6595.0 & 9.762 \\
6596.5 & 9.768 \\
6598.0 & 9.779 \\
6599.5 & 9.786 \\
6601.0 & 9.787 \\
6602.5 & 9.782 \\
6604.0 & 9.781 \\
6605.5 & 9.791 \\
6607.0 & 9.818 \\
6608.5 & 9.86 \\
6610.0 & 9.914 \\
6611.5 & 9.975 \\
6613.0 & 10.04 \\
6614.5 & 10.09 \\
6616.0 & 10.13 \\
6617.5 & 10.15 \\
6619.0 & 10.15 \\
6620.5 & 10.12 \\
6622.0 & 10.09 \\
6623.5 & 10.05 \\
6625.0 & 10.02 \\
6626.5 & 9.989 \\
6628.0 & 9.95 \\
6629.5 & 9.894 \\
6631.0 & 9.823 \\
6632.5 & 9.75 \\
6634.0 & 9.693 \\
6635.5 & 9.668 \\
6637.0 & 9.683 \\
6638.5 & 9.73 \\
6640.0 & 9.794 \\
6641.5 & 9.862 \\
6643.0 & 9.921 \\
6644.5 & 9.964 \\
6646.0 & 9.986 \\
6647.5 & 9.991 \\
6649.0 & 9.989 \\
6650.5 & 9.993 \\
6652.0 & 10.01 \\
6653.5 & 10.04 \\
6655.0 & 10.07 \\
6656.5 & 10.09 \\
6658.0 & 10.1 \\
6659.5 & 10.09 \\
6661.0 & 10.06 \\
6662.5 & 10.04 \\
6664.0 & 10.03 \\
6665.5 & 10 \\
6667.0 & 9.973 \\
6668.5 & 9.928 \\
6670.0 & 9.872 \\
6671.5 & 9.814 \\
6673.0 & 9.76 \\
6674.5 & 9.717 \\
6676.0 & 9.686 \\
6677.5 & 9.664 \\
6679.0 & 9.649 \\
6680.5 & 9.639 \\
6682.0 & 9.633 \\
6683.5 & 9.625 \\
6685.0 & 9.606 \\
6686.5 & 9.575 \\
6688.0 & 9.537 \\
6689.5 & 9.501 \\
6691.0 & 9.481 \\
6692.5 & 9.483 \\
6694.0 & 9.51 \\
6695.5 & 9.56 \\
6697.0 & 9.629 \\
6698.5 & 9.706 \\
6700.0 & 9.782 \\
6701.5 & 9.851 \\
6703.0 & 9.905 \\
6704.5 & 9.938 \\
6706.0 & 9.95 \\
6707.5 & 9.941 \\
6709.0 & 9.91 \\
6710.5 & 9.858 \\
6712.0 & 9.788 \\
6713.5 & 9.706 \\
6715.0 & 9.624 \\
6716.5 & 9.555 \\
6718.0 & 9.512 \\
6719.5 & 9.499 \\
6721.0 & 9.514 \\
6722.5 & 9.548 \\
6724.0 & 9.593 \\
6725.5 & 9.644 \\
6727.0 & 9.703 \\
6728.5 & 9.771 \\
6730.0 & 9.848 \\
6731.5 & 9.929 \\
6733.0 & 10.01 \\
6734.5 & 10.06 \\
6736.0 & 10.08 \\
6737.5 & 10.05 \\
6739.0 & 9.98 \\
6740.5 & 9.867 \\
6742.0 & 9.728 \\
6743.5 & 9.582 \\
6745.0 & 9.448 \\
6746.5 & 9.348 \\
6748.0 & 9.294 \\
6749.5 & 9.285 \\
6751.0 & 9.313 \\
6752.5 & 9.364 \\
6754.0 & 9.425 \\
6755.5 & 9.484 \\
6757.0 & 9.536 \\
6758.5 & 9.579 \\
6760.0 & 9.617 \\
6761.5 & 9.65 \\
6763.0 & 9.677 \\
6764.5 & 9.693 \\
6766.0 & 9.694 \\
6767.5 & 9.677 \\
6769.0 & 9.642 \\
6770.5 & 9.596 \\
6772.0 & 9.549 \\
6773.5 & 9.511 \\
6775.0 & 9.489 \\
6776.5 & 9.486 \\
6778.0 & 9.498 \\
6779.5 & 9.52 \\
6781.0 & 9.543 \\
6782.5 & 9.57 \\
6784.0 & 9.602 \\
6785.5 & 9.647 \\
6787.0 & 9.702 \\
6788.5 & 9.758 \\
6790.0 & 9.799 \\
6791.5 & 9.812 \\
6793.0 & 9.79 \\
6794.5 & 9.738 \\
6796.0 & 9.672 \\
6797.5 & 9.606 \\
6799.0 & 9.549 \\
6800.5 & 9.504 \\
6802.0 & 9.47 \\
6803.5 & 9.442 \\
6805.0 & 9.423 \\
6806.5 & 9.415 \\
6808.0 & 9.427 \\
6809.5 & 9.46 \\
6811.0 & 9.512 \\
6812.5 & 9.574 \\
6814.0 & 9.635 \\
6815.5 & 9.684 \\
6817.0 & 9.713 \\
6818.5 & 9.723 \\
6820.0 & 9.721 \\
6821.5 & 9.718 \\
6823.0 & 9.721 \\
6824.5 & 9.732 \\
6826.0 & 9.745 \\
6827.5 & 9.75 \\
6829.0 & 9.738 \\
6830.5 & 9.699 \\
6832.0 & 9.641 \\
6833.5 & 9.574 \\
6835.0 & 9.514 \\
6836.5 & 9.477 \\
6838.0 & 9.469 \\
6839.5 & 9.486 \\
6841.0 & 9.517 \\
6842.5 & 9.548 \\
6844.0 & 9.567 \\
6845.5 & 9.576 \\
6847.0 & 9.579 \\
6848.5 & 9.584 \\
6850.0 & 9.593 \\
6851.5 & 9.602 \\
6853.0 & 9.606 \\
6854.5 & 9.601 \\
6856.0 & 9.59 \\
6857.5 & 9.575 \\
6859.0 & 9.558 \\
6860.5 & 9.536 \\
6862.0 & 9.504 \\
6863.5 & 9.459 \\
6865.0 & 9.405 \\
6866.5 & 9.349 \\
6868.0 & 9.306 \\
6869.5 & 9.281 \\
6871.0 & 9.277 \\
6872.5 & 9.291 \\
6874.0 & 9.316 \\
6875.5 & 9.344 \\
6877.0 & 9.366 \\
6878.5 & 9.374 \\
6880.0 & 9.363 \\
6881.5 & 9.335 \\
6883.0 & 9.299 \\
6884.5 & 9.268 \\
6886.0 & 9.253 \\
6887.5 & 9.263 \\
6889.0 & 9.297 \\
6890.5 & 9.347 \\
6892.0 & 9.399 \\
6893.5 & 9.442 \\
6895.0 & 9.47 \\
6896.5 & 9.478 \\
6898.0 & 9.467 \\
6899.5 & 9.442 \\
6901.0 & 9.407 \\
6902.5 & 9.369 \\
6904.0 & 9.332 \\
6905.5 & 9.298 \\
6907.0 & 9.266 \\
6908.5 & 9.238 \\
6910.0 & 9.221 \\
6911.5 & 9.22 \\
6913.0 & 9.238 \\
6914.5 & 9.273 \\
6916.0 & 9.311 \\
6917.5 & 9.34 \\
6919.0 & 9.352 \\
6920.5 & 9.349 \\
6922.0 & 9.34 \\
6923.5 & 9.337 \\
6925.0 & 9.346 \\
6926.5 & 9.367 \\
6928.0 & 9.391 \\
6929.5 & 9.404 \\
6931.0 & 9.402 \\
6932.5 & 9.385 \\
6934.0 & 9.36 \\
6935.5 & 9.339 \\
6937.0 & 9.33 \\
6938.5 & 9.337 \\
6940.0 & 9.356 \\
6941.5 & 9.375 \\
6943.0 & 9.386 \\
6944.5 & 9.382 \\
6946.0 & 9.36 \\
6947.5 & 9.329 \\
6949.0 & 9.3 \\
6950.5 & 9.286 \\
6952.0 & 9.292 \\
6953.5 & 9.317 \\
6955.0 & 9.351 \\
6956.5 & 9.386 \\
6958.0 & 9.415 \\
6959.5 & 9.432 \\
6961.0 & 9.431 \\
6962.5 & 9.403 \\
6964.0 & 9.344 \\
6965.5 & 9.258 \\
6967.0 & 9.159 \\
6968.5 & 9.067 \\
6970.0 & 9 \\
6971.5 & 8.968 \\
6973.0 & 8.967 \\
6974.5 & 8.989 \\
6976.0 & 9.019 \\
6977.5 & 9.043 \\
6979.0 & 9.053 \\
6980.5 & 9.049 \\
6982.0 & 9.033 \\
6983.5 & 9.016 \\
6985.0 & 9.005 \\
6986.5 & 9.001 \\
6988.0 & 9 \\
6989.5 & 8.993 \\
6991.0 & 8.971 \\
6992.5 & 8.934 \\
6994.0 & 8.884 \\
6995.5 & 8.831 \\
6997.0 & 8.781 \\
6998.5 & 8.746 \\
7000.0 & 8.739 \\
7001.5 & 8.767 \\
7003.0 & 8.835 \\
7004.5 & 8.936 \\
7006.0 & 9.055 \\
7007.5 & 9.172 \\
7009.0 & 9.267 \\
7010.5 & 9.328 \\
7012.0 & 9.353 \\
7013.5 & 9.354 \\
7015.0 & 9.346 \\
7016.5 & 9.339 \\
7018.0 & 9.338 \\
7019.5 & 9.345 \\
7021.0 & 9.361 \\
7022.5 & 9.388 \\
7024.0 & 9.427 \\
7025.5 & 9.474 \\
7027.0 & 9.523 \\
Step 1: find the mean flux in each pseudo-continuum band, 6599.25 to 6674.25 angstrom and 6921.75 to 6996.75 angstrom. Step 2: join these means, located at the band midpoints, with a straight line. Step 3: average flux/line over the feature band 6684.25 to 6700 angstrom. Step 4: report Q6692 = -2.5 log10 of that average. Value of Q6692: 0.03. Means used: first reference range 9.94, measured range 9.57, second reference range 9.21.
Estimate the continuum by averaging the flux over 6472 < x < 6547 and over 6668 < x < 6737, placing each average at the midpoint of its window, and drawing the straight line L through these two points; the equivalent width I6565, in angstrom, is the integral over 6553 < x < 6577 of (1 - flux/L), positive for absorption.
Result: 1.64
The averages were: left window 10.3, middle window 9.44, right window 9.72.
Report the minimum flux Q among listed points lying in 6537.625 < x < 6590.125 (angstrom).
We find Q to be 8.77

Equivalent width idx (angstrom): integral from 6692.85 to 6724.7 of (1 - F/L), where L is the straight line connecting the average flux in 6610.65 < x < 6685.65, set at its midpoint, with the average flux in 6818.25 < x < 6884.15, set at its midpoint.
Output 0.3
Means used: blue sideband 9.91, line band 9.71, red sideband 9.52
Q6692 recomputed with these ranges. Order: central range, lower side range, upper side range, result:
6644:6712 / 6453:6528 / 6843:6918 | 0.01 mag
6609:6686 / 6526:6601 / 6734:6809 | -0.02 mag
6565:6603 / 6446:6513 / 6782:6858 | 0.05 mag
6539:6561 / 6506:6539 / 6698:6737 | 0.02 mag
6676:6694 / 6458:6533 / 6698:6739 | 0.03 mag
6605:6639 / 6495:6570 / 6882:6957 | -0.01 mag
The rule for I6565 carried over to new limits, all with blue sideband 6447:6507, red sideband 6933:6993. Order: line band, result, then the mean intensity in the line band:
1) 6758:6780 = 0.2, 9.59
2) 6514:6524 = 0.1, 10.1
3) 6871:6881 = 0.1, 9.34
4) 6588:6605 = 0.6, 9.77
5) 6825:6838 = -0.1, 9.63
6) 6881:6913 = 0.1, 9.34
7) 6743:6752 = 0.3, 9.37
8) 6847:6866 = -0.2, 9.55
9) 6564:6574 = 0.9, 9.21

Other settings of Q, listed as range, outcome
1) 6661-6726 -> 9.481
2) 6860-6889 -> 9.253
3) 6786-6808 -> 9.415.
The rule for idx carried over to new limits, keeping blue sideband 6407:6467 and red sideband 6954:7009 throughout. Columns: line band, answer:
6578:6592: 0.2 angstrom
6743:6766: 0.1 angstrom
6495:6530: -0.6 angstrom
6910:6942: -0.5 angstrom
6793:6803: -0.2 angstrom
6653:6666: -0.4 angstrom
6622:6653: -0.3 angstrom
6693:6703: 0.0 angstrom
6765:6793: -0.4 angstrom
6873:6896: -0.2 angstrom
